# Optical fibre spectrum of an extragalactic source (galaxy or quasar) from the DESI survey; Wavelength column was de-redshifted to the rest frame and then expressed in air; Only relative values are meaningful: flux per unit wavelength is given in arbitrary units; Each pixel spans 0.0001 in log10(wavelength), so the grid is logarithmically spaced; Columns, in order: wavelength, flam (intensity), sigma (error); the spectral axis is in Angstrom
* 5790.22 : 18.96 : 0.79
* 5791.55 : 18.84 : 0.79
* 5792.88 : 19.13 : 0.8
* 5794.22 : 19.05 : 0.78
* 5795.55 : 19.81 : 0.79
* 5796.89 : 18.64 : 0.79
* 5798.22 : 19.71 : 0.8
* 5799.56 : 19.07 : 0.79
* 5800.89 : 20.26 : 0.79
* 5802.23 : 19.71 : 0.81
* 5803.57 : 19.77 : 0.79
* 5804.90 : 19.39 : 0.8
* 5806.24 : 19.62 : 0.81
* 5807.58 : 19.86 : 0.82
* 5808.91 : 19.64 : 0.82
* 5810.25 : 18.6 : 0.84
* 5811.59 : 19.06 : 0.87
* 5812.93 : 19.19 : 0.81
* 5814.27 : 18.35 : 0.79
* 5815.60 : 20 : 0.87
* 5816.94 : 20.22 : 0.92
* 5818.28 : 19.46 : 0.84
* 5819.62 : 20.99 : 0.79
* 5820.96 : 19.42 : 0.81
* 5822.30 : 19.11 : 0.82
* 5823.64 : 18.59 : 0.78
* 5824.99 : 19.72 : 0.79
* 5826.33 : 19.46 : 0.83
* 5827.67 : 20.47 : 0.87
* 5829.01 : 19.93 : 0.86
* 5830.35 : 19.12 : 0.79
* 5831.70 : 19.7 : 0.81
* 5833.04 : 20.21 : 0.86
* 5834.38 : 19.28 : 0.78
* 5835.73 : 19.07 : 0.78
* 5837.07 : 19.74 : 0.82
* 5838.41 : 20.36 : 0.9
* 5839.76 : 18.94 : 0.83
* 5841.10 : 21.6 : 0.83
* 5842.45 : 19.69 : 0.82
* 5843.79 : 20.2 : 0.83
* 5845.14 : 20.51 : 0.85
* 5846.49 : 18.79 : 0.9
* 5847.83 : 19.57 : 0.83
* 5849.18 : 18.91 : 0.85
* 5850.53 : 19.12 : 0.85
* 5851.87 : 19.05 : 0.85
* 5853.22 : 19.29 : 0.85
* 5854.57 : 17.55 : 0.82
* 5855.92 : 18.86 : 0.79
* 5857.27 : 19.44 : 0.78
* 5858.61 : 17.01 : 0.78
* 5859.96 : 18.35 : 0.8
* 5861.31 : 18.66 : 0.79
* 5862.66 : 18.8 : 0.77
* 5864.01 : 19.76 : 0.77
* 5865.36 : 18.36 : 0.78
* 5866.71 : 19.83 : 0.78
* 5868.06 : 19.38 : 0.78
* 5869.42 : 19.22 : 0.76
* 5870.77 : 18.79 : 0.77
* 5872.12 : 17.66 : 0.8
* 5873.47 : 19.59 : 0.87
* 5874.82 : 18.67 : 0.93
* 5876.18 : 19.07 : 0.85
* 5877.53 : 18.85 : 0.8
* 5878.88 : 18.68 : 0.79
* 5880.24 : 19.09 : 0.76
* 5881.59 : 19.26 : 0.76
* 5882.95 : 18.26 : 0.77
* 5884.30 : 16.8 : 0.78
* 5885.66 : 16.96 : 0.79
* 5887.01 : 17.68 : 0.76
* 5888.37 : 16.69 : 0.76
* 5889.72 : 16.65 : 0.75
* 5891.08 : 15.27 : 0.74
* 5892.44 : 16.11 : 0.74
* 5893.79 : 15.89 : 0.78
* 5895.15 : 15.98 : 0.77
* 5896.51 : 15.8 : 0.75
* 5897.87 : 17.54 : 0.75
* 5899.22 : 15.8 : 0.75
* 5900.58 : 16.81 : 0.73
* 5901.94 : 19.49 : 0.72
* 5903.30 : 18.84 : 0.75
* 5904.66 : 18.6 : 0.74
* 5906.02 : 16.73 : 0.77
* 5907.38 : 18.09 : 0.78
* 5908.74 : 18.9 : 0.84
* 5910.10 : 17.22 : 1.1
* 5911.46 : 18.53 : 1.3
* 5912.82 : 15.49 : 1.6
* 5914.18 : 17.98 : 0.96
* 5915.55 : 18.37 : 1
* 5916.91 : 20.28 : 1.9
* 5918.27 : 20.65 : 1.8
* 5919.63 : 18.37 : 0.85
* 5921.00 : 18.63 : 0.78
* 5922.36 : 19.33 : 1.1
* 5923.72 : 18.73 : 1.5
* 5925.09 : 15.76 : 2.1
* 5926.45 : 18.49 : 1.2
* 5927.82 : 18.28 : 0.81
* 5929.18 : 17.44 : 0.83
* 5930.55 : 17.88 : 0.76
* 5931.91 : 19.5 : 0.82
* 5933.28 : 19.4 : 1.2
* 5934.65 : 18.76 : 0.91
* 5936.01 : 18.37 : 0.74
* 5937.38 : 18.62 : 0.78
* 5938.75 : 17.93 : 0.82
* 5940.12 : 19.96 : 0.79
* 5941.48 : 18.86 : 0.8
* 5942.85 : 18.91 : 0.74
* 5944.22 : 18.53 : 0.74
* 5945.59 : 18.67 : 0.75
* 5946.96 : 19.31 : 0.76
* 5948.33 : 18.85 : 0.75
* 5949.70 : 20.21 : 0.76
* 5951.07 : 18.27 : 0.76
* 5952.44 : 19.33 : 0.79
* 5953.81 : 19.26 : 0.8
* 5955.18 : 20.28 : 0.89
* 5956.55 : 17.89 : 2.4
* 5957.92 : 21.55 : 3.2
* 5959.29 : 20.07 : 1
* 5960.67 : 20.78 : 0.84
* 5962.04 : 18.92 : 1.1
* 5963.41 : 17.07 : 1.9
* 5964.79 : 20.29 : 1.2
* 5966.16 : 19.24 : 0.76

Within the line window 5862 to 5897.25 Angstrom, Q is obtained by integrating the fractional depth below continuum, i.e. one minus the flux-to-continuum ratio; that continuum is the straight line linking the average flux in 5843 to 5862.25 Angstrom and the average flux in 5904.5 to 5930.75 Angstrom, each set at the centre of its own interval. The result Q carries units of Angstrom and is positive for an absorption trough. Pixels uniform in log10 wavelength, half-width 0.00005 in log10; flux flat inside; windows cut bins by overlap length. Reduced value 1.3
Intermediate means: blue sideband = 19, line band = 18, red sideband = 18.2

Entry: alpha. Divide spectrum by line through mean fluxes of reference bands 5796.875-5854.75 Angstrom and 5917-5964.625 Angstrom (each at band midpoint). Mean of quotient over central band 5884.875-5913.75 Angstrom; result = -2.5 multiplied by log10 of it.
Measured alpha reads 0.123 mag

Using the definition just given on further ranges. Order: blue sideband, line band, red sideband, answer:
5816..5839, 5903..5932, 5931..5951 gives 0.050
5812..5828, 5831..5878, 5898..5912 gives -0.018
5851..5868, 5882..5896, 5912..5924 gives 0.126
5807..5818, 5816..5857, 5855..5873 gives -0.026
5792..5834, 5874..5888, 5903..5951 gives 0.036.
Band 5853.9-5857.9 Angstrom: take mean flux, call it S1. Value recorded 18.6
